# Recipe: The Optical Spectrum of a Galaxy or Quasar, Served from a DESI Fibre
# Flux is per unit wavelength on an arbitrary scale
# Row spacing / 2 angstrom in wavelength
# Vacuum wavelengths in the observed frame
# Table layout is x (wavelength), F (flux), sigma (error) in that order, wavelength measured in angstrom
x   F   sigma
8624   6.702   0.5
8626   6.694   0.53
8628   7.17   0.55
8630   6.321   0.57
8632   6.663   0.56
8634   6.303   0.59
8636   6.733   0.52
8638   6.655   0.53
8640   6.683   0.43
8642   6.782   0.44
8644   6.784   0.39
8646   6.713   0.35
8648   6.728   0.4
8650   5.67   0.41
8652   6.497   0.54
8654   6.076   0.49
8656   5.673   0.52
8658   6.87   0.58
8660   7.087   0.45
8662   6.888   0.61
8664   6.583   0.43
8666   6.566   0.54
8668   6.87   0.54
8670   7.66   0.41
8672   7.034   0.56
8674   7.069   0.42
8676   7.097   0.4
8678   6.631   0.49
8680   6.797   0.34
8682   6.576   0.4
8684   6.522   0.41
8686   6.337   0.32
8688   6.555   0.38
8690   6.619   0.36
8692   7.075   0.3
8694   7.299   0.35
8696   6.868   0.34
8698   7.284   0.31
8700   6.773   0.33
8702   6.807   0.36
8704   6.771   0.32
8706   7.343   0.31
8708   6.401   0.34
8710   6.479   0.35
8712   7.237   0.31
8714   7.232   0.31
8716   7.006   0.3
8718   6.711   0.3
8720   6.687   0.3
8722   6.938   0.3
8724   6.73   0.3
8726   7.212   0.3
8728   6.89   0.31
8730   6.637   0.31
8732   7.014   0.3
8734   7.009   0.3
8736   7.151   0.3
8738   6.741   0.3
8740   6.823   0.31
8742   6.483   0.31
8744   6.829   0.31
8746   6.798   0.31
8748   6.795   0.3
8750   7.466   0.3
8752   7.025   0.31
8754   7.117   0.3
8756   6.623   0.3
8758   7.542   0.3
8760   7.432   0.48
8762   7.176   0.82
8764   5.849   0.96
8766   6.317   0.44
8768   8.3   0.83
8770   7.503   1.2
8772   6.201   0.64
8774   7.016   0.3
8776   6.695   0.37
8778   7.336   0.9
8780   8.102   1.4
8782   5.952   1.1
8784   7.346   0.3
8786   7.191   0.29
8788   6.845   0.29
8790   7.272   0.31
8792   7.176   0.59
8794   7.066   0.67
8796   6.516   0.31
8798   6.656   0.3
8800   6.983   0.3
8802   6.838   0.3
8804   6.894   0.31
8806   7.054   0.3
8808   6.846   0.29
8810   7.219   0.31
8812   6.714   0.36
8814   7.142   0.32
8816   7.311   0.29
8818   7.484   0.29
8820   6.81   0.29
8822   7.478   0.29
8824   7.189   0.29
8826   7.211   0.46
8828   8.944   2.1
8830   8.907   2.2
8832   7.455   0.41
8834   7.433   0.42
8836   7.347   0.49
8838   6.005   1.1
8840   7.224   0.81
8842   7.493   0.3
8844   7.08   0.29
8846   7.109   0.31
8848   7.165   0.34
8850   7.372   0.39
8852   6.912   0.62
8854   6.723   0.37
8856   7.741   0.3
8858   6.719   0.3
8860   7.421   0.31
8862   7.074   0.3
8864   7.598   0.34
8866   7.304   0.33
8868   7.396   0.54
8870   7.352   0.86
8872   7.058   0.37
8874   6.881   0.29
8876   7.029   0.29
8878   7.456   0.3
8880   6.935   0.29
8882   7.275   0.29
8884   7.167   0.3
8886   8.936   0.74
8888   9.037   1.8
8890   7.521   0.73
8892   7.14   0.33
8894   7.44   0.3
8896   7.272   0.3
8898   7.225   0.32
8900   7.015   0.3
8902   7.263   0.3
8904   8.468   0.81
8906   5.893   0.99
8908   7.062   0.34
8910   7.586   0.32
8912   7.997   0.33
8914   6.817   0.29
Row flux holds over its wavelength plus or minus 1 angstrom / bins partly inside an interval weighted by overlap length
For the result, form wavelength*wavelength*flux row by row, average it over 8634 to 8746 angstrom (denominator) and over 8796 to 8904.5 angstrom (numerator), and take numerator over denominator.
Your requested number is 1.1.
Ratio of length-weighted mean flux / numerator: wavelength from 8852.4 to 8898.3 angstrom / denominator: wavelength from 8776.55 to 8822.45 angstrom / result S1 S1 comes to 1.05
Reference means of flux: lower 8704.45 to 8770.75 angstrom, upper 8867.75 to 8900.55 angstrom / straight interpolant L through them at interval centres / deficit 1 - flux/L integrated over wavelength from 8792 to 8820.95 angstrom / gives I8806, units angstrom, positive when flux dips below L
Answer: 0.8 angstrom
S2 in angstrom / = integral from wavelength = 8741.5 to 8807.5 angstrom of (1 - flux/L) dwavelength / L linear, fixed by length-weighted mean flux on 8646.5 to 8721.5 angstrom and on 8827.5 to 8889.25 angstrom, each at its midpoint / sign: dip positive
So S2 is 1.00 angstrom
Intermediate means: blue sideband 6.77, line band 6.98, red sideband 7.39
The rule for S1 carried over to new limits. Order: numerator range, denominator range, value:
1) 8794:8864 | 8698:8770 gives 1.04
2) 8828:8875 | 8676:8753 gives 1.06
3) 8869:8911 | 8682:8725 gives 1.08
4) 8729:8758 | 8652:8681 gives 1.02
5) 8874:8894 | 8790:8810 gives 1.09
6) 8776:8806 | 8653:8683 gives 1.04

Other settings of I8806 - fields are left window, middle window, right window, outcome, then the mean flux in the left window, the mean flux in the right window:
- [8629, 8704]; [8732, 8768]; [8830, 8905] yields 0.19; 6.71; 7.35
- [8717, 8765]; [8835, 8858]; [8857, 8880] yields 0.18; 6.9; 7.2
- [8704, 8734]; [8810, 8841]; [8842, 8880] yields -1.12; 6.89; 7.19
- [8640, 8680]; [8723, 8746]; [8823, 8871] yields 0.31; 6.7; 7.34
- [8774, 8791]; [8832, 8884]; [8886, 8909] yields 1.16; 7.09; 7.46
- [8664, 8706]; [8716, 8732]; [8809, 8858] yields 0.29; 6.87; 7.3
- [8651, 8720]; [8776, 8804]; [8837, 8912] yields 0.26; 6.8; 7.29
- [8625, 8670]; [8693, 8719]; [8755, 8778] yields -0.55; 6.62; 6.98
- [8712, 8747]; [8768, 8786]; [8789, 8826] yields -0.31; 6.89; 7.04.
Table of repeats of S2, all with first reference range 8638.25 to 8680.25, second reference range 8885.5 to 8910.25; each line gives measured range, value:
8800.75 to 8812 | 0.4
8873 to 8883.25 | 0.4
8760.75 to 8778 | 0.4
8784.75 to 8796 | 0.1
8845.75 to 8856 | 0.3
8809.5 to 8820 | 0.1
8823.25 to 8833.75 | -0.9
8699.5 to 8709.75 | 0.1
